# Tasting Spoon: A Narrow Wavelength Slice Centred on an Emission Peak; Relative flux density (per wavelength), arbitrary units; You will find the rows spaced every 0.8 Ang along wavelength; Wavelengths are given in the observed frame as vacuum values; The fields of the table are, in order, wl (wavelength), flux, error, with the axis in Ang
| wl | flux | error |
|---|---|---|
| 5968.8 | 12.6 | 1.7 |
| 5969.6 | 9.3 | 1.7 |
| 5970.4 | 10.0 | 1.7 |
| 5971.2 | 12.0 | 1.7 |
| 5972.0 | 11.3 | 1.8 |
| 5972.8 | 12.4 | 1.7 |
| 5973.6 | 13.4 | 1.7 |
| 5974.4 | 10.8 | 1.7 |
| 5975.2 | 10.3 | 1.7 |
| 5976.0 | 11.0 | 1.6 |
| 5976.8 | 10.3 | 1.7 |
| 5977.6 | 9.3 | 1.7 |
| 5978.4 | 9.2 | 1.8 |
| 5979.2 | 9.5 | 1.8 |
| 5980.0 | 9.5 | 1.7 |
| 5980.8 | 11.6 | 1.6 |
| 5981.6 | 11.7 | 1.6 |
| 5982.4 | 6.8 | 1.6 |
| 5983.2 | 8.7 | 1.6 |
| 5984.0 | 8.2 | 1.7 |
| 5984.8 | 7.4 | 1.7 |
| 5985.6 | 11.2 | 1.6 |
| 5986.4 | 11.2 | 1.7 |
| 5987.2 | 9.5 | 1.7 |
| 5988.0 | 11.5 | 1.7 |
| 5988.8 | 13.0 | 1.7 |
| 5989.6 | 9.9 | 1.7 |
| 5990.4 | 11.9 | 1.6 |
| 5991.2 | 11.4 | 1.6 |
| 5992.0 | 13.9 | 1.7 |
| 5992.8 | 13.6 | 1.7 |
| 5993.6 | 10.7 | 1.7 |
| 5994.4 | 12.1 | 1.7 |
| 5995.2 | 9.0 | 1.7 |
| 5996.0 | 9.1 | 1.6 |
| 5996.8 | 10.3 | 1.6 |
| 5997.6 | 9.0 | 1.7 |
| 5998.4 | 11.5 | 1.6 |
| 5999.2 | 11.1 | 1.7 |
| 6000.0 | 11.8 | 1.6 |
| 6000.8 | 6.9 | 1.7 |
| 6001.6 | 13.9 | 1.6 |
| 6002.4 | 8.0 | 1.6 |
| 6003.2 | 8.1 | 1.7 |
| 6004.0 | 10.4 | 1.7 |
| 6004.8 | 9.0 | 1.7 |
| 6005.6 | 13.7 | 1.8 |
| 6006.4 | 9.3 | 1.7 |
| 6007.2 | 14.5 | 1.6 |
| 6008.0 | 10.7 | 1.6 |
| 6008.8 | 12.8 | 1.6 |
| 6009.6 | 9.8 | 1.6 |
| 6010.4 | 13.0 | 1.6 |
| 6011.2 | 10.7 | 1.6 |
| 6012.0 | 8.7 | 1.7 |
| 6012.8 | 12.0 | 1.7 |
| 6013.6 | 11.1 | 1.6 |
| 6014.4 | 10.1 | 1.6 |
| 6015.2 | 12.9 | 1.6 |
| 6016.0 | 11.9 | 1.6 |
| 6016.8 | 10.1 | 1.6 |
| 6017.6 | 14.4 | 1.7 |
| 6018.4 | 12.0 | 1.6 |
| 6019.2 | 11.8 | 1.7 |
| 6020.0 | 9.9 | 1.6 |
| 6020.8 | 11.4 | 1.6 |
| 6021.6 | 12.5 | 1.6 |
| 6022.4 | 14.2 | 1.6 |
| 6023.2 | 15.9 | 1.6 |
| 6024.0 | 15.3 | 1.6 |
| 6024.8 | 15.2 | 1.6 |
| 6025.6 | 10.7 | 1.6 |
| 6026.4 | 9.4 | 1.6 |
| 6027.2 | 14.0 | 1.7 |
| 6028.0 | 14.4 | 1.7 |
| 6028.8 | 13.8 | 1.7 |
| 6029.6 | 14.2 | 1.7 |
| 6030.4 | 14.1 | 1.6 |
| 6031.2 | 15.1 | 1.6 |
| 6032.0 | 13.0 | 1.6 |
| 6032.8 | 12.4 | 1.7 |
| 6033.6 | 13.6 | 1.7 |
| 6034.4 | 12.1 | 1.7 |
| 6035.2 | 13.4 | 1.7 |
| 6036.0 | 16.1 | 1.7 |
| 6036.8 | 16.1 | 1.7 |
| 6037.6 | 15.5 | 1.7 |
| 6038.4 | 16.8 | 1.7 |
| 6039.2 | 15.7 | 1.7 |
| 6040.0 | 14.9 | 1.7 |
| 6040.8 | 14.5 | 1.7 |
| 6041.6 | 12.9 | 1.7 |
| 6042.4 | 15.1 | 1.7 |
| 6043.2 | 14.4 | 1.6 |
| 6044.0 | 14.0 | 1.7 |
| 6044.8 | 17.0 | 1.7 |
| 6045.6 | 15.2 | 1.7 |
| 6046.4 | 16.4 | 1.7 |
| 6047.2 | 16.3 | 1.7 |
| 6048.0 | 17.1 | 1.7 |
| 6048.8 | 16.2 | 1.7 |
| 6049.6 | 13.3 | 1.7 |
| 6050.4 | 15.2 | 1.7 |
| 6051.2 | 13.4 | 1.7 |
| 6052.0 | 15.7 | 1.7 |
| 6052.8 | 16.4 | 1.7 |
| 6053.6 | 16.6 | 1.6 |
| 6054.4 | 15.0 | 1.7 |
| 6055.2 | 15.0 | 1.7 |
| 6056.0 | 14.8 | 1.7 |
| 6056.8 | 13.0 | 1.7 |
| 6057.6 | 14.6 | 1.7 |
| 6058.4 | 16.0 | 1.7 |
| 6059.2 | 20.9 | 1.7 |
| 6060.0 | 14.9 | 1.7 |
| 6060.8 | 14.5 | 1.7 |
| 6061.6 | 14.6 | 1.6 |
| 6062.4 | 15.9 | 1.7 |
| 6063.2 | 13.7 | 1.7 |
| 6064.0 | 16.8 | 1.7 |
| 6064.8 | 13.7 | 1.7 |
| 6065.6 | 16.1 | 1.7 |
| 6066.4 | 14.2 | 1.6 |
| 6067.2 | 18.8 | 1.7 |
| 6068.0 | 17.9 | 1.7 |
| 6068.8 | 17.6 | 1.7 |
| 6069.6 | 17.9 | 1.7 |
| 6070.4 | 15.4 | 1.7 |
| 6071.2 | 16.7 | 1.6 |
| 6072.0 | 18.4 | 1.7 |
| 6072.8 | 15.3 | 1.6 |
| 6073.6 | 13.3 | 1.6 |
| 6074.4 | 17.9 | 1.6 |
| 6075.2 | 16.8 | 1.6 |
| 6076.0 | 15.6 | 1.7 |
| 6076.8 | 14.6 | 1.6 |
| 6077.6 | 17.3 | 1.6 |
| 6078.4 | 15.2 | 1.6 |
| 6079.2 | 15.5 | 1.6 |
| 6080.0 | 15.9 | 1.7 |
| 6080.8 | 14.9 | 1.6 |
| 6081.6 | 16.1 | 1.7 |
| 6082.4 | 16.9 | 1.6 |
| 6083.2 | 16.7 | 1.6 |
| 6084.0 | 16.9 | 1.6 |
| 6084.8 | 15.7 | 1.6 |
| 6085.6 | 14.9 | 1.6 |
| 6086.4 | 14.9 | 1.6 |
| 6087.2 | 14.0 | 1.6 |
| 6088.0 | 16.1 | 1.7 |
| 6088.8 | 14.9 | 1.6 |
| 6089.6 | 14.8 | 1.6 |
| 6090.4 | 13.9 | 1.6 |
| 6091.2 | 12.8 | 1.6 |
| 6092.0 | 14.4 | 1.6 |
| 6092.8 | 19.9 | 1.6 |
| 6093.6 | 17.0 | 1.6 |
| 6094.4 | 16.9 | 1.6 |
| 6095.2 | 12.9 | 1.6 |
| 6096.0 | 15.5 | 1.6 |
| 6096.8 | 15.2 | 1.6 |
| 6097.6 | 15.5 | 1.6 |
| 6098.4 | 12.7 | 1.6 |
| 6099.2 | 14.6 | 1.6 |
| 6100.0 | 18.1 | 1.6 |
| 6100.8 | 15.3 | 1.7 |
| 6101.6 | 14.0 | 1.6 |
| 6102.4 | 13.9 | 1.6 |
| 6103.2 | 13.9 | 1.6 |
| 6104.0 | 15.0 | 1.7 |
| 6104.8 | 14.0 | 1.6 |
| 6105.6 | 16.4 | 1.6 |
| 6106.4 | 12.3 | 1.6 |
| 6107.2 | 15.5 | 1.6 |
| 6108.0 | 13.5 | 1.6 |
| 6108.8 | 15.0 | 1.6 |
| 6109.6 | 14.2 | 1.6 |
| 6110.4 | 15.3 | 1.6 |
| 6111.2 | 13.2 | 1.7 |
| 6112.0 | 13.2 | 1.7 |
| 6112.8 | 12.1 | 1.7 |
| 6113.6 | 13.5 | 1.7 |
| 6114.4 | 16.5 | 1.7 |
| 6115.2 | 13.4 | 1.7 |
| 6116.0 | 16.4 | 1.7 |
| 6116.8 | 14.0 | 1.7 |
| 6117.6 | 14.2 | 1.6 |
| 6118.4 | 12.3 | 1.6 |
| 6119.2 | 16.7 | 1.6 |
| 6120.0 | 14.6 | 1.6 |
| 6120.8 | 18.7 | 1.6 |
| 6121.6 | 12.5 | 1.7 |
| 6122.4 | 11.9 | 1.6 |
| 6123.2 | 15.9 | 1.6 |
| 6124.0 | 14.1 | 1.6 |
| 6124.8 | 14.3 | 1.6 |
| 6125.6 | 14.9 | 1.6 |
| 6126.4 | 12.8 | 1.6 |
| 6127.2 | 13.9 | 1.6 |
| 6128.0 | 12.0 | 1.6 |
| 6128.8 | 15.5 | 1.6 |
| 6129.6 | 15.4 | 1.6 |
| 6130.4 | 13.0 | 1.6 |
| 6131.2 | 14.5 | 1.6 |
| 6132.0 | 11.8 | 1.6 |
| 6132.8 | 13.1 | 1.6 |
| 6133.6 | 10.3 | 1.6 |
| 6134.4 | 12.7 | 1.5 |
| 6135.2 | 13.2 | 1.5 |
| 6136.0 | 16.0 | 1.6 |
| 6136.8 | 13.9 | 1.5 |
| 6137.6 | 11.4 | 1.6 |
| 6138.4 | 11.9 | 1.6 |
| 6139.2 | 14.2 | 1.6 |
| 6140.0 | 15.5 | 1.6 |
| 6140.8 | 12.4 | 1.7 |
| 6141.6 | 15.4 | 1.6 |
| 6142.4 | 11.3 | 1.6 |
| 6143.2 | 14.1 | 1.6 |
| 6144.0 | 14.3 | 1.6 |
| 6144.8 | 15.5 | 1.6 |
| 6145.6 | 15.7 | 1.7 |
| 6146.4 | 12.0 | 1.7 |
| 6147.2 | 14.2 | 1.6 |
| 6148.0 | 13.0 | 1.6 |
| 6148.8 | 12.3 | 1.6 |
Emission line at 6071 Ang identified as Mg II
